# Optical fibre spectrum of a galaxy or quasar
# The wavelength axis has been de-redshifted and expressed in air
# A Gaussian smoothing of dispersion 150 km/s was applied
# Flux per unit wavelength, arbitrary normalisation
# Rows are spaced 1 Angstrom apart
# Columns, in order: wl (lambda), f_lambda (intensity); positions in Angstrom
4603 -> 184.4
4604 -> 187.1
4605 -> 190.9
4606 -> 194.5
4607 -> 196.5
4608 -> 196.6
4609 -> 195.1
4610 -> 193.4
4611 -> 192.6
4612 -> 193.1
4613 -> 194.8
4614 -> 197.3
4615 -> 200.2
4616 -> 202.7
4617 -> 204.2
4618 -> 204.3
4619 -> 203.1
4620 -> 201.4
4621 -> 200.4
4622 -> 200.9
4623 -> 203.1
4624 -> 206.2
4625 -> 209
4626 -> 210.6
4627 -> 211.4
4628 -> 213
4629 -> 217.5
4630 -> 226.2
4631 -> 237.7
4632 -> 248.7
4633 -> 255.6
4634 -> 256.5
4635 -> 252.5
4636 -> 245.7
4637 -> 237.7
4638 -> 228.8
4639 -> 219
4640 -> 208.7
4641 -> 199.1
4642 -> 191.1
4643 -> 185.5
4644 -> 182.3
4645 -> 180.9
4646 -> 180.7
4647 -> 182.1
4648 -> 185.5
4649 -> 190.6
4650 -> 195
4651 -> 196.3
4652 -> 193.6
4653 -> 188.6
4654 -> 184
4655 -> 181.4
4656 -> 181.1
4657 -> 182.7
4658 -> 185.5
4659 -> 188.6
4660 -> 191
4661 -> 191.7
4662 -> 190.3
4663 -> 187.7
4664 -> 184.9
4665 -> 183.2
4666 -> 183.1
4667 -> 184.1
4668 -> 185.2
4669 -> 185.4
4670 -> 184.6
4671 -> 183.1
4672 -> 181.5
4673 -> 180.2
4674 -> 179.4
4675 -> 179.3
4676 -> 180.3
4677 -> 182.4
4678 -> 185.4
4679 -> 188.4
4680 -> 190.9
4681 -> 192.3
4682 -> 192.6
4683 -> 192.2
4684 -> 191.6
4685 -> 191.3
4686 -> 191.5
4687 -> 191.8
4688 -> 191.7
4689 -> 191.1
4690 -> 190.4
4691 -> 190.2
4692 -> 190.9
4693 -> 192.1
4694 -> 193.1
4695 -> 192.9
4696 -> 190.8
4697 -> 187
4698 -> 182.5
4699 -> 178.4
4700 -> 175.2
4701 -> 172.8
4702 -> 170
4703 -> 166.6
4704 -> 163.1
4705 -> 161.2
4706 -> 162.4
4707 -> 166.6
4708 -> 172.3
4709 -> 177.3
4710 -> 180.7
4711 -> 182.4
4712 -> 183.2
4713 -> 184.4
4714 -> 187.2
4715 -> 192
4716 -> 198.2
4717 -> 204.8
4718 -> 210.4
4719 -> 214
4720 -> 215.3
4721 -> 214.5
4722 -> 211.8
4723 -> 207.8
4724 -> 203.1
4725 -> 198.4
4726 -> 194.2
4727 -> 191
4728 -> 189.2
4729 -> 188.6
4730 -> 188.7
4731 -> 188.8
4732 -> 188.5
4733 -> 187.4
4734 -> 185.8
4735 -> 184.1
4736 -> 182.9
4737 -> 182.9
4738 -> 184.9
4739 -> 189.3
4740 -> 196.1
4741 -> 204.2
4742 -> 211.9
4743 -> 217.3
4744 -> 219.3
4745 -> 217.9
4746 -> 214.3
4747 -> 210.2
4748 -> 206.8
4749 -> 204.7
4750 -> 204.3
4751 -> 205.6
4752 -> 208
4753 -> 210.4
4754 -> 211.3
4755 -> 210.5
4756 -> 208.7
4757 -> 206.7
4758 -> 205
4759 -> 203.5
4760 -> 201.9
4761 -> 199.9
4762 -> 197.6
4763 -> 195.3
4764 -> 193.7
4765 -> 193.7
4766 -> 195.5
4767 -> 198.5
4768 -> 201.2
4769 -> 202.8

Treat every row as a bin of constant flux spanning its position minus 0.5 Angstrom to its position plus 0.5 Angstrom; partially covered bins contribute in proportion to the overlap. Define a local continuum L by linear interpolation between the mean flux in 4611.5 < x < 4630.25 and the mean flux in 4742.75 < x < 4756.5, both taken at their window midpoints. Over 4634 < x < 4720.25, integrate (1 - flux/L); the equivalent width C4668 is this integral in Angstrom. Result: 7.4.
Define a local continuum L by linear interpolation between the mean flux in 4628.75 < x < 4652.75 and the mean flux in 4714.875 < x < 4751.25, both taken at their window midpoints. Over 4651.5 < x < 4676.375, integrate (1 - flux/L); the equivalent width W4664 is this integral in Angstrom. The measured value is 2.9 Angstrom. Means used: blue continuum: 212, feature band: 185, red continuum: 200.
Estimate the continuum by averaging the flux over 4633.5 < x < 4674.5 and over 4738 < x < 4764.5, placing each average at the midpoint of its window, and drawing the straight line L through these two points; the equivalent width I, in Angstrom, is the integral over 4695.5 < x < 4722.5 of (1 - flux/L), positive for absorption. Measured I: 2.1 Angstrom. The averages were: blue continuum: 195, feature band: 185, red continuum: 206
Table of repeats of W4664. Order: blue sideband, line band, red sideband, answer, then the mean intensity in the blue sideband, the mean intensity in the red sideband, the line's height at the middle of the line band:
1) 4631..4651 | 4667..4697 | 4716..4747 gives 2.7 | 212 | 200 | 207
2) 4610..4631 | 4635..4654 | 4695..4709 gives -0.4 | 205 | 174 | 196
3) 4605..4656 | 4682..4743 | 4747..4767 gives 4.4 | 205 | 203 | 204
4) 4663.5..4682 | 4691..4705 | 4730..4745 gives 0.6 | 184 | 195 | 189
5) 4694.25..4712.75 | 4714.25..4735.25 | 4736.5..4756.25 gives -0.8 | 176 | 206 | 191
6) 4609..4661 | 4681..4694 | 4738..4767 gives 0.8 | 204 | 205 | 204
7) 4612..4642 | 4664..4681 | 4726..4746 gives 1.9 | 216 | 195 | 207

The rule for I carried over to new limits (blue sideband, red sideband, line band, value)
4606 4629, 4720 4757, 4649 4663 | 0.9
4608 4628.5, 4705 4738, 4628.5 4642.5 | -2.1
